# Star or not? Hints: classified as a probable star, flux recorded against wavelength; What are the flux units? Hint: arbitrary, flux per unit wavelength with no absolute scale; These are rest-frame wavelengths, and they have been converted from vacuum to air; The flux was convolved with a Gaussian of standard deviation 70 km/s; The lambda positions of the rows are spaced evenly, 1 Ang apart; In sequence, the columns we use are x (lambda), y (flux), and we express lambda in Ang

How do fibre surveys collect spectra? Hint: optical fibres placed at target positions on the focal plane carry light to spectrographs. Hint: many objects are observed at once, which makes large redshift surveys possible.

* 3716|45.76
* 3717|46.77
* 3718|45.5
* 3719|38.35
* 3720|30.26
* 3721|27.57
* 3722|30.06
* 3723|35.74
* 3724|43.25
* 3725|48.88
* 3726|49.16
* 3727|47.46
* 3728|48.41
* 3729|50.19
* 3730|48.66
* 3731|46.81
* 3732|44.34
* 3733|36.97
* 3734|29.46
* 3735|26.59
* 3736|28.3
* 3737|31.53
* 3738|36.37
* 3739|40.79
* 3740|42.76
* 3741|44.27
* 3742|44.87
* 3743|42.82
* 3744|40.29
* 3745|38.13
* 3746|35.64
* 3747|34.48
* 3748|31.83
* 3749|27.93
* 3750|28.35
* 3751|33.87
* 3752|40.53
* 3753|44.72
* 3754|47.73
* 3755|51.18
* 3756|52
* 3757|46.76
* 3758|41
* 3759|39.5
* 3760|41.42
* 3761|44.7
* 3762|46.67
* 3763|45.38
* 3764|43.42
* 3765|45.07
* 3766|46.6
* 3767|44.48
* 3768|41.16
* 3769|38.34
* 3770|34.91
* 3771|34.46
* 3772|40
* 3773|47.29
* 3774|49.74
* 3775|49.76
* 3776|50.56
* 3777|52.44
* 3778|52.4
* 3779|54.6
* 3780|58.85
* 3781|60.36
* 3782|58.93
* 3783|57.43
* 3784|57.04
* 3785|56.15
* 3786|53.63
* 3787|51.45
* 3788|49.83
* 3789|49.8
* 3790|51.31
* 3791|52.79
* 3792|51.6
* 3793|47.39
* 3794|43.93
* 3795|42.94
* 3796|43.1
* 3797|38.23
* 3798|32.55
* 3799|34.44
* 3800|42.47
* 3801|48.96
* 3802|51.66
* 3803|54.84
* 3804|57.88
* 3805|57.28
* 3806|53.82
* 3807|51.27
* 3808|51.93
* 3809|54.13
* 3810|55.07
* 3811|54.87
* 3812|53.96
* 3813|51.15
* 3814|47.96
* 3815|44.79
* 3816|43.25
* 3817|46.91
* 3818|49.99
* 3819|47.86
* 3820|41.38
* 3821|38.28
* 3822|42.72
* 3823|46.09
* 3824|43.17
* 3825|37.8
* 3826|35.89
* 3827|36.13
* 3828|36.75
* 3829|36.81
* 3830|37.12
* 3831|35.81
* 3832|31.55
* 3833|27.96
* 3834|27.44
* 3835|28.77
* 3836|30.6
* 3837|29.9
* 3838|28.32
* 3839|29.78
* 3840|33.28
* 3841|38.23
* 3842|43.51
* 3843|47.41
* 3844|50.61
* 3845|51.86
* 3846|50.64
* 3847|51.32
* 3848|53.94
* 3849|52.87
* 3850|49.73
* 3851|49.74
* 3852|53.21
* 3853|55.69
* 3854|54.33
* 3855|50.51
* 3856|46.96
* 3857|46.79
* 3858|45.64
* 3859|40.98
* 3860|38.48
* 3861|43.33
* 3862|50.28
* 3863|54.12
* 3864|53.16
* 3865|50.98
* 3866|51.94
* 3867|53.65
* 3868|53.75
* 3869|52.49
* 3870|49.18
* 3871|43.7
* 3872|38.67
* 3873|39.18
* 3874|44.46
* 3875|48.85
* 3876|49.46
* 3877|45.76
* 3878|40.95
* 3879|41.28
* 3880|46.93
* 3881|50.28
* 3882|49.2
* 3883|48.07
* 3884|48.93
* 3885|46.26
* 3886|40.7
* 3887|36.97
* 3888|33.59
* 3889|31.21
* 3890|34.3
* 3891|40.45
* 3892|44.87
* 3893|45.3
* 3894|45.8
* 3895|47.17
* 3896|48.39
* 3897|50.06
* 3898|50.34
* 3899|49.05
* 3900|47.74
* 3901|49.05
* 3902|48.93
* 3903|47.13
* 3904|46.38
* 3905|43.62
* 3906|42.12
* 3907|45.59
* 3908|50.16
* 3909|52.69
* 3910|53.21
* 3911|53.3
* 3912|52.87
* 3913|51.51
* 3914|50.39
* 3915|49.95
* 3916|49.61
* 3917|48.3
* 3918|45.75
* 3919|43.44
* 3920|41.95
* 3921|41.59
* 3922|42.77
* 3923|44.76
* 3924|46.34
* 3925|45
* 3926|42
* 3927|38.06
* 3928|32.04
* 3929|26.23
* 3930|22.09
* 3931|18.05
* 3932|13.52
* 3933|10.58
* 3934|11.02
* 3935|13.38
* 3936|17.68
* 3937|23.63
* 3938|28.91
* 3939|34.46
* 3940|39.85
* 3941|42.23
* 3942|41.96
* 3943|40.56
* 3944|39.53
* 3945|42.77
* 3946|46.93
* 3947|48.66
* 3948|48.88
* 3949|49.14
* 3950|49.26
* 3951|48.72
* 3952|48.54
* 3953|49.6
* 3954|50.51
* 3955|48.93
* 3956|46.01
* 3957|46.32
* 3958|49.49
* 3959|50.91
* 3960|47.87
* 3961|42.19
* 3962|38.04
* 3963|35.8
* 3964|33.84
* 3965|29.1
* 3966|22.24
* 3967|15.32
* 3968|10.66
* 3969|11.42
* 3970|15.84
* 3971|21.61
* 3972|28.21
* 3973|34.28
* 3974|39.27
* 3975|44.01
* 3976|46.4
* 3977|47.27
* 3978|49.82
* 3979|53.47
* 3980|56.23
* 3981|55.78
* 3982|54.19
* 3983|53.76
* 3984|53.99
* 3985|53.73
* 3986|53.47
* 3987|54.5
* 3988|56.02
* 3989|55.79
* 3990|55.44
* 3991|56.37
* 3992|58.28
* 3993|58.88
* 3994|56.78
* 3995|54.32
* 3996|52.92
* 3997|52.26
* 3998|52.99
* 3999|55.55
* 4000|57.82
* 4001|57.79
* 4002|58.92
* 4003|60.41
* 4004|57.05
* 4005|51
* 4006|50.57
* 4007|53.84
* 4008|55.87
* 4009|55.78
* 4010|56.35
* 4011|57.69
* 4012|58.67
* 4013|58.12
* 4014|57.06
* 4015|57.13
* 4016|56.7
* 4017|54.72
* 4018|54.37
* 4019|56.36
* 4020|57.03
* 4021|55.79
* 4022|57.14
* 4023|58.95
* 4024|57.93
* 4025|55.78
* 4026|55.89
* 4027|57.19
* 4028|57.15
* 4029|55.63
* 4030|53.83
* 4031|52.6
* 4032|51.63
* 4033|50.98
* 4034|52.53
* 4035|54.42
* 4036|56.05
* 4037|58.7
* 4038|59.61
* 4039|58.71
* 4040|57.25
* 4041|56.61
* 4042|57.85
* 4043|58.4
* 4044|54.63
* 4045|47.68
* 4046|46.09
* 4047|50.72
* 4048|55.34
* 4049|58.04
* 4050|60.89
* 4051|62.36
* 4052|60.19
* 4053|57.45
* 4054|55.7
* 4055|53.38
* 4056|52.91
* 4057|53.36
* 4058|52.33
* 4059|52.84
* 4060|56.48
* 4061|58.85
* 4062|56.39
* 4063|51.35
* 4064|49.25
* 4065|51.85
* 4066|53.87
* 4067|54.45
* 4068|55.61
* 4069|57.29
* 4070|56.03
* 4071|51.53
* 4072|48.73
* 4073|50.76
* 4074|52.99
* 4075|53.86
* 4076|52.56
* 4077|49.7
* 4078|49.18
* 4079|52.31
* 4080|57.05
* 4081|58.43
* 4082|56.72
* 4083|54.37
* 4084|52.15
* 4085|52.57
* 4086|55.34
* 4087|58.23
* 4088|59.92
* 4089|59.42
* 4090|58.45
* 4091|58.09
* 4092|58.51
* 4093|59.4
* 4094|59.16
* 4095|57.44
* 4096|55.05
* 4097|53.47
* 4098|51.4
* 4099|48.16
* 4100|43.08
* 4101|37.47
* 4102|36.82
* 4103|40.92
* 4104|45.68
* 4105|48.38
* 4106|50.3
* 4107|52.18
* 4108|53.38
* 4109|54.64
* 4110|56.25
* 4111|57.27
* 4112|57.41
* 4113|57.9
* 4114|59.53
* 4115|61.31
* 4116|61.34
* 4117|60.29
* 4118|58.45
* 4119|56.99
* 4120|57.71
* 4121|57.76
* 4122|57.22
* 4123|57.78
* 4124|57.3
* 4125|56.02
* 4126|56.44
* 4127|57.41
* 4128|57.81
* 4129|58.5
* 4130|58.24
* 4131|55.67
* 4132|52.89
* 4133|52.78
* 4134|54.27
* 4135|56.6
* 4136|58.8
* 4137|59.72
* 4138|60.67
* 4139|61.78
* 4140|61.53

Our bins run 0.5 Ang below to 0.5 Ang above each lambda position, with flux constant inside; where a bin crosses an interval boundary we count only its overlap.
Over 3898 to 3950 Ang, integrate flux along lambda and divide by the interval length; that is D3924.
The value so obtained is 40.5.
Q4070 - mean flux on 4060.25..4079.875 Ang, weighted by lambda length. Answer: 53.1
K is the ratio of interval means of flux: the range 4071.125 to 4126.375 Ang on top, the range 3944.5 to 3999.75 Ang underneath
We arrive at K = 1.19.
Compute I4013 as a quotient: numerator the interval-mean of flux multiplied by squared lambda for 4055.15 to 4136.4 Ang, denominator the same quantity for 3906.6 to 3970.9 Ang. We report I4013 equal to 1.5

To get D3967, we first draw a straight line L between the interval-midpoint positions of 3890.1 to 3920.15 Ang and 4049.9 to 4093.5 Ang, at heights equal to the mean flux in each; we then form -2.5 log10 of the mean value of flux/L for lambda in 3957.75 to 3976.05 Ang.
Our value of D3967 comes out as 0.50 mag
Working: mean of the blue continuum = 47.7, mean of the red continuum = 55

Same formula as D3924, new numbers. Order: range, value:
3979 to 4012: 55.5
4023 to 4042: 55.8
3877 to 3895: 42.9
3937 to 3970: 39.3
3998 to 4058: 55.8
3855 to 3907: 45.9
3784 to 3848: 44.4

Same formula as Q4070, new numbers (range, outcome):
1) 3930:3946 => 28.3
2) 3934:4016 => 45.8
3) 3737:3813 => 46.2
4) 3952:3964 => 45.6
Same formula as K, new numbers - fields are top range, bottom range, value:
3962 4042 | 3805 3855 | 1.15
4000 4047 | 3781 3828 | 1.16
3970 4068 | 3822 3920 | 1.20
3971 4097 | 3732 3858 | 1.23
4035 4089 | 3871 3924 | 1.20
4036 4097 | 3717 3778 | 1.34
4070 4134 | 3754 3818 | 1.12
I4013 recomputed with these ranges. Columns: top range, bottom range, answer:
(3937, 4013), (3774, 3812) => 1.00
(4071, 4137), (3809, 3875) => 1.40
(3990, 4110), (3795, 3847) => 1.43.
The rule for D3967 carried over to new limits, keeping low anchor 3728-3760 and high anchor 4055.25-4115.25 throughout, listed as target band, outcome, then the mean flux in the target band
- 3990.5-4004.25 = -0.133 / 56.4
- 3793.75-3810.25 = -0.138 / 47.9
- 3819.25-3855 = 0.059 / 41.3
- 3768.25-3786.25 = -0.216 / 50.2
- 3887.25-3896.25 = 0.121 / 40.9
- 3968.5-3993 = 0.065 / 46.5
